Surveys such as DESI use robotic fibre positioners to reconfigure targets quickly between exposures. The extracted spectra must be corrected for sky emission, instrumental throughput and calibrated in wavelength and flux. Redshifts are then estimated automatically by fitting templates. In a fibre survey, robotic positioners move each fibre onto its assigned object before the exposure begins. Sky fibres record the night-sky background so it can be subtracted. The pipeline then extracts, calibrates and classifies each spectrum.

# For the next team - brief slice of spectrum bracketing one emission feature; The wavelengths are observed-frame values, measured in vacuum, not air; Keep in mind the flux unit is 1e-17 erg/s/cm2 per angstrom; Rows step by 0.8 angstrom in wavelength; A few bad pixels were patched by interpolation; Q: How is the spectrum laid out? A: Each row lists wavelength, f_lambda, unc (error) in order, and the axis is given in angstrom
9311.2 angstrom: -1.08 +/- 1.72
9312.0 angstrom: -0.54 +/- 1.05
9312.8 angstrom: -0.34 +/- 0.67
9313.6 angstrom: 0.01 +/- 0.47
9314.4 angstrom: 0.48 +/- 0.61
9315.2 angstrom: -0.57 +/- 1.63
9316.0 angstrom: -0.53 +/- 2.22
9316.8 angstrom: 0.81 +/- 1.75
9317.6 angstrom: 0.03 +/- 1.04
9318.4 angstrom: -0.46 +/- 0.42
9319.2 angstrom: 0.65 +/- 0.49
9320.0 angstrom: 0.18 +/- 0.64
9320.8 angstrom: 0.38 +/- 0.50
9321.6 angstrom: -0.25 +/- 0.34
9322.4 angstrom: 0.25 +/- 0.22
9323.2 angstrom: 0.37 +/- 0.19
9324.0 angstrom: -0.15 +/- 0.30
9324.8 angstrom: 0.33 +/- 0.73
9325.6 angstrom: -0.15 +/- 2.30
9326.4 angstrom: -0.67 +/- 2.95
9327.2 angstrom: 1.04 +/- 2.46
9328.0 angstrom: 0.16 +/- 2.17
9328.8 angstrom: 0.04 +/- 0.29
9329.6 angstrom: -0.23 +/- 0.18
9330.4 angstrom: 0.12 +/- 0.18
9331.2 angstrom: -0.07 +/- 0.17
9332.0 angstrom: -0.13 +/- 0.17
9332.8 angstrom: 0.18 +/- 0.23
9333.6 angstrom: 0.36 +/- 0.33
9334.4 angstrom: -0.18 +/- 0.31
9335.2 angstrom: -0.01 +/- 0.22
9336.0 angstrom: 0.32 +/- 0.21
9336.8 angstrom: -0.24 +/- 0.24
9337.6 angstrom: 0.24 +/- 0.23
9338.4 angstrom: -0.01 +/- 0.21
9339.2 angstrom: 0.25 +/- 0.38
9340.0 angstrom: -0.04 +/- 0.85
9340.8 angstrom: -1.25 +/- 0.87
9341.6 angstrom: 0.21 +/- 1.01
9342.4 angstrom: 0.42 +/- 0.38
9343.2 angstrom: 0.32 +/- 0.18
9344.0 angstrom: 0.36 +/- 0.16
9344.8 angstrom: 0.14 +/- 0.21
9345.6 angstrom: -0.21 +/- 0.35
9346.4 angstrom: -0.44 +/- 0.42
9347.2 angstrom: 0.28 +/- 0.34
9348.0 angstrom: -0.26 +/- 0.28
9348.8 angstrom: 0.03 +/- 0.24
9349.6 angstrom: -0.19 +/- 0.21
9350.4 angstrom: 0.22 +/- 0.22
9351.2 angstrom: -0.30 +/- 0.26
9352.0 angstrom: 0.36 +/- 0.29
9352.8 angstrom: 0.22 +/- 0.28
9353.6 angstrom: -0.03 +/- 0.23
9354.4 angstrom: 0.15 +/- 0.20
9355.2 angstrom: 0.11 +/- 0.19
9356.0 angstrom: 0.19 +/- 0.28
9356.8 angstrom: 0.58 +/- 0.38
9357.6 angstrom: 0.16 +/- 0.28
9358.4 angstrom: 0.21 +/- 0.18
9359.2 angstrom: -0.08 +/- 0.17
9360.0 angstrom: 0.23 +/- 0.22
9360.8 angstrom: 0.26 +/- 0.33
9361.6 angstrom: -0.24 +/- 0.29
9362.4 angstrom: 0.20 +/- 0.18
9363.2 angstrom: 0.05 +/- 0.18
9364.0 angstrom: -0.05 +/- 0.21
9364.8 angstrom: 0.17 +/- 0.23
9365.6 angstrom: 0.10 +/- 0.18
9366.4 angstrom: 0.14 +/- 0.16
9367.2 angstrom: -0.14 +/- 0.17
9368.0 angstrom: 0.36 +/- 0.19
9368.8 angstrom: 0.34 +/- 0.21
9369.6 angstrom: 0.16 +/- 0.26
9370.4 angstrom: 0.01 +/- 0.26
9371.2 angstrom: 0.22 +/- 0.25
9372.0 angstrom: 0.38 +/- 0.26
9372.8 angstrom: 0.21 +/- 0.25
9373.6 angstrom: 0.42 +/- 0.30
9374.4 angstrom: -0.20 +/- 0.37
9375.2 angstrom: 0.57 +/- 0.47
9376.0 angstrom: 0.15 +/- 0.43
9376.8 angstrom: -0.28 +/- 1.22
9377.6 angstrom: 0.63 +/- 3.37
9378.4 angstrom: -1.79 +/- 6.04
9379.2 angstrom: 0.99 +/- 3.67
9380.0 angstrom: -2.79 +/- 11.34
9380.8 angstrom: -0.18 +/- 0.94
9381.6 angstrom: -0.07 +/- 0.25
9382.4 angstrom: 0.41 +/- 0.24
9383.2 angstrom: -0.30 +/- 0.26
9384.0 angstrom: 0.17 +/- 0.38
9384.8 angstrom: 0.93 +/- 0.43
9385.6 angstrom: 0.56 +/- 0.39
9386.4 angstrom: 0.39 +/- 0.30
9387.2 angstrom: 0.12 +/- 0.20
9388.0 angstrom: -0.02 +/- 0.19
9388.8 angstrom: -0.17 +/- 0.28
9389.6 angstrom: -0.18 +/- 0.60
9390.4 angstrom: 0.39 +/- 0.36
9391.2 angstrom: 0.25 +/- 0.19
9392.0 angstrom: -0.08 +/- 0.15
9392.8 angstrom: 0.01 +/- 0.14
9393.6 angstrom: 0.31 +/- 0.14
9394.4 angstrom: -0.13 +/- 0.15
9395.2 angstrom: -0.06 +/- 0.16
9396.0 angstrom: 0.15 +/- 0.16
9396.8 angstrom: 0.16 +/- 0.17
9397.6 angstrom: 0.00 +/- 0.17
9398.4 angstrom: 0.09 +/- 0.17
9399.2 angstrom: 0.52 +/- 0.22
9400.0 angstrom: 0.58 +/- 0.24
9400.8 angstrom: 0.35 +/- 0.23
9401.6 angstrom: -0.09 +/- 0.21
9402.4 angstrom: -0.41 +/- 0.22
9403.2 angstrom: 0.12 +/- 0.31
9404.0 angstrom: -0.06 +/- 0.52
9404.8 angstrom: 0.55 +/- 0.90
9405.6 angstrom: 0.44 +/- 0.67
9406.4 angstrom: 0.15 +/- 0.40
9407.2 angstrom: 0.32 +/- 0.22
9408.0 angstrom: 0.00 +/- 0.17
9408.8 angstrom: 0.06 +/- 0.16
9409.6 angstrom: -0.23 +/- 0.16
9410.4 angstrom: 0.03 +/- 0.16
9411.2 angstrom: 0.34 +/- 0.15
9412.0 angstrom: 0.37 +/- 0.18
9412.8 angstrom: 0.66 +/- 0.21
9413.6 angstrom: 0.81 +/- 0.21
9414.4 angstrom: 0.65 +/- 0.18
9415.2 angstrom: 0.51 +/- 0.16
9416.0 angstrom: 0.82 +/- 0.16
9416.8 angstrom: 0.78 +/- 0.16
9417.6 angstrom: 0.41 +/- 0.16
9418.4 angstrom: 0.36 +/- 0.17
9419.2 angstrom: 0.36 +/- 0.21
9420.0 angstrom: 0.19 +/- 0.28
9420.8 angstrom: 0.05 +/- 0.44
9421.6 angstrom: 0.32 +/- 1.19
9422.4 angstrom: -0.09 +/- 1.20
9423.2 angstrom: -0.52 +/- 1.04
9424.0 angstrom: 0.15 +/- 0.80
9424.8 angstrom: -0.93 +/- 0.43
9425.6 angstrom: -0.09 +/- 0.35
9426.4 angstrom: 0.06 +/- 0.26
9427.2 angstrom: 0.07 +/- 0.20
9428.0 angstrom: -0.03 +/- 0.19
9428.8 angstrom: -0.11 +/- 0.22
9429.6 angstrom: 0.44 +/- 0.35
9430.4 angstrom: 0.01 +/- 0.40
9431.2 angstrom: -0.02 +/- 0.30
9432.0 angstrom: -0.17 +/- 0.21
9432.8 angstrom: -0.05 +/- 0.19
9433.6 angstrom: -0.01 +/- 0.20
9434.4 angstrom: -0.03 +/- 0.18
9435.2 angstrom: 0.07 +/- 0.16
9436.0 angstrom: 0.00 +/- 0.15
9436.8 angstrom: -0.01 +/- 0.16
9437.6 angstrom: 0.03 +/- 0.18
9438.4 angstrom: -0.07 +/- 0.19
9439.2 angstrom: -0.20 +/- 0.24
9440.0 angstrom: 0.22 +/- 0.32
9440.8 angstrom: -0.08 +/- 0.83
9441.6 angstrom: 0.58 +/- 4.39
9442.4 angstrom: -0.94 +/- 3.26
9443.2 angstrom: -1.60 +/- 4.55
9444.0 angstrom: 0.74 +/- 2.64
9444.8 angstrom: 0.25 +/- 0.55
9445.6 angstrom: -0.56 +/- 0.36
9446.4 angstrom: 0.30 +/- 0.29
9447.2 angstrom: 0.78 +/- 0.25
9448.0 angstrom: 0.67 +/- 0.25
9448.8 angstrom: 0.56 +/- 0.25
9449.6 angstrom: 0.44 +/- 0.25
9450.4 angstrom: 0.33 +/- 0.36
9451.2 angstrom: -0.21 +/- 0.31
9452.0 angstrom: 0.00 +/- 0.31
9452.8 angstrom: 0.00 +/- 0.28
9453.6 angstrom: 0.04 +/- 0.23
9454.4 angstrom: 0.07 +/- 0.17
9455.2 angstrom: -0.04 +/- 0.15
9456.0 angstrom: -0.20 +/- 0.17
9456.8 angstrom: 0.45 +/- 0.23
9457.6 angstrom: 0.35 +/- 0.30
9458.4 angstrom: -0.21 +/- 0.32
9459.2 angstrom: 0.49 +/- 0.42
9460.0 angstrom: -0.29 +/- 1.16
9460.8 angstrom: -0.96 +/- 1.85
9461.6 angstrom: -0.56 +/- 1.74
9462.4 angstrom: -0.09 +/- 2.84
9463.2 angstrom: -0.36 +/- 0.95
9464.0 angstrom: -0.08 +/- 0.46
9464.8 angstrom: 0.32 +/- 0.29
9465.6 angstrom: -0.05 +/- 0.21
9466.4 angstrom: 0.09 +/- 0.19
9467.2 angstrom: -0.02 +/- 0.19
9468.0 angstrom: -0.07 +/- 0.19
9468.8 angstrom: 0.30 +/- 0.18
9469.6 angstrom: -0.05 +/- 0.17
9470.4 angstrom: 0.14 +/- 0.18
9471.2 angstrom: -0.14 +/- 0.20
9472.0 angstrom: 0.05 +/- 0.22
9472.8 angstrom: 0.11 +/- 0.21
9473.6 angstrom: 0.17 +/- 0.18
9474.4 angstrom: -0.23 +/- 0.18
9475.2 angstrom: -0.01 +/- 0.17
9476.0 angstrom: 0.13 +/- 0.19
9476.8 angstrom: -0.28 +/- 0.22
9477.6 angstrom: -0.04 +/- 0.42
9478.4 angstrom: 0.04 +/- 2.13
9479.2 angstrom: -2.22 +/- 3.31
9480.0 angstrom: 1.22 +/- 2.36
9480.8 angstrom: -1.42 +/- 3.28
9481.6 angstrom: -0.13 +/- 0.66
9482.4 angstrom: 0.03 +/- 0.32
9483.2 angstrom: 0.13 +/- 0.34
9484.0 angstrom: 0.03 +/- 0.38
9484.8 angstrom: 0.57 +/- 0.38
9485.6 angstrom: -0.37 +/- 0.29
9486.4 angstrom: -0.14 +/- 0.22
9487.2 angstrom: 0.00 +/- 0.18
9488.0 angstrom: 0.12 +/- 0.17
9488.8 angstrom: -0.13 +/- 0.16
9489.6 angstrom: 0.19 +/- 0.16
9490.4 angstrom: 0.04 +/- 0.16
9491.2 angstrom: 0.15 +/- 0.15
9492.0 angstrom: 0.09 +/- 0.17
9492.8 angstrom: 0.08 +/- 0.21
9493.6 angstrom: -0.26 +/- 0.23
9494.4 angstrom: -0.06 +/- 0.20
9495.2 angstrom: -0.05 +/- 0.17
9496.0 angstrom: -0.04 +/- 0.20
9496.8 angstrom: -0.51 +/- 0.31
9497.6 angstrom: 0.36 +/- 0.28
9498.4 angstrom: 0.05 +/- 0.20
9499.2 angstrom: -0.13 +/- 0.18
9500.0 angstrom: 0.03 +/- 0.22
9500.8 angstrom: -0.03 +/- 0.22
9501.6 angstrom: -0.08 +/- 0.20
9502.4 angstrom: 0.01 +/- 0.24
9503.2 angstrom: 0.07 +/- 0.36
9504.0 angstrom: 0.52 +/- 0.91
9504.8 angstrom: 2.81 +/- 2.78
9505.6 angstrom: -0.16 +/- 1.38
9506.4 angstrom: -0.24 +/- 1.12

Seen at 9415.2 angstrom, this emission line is H-beta 4861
